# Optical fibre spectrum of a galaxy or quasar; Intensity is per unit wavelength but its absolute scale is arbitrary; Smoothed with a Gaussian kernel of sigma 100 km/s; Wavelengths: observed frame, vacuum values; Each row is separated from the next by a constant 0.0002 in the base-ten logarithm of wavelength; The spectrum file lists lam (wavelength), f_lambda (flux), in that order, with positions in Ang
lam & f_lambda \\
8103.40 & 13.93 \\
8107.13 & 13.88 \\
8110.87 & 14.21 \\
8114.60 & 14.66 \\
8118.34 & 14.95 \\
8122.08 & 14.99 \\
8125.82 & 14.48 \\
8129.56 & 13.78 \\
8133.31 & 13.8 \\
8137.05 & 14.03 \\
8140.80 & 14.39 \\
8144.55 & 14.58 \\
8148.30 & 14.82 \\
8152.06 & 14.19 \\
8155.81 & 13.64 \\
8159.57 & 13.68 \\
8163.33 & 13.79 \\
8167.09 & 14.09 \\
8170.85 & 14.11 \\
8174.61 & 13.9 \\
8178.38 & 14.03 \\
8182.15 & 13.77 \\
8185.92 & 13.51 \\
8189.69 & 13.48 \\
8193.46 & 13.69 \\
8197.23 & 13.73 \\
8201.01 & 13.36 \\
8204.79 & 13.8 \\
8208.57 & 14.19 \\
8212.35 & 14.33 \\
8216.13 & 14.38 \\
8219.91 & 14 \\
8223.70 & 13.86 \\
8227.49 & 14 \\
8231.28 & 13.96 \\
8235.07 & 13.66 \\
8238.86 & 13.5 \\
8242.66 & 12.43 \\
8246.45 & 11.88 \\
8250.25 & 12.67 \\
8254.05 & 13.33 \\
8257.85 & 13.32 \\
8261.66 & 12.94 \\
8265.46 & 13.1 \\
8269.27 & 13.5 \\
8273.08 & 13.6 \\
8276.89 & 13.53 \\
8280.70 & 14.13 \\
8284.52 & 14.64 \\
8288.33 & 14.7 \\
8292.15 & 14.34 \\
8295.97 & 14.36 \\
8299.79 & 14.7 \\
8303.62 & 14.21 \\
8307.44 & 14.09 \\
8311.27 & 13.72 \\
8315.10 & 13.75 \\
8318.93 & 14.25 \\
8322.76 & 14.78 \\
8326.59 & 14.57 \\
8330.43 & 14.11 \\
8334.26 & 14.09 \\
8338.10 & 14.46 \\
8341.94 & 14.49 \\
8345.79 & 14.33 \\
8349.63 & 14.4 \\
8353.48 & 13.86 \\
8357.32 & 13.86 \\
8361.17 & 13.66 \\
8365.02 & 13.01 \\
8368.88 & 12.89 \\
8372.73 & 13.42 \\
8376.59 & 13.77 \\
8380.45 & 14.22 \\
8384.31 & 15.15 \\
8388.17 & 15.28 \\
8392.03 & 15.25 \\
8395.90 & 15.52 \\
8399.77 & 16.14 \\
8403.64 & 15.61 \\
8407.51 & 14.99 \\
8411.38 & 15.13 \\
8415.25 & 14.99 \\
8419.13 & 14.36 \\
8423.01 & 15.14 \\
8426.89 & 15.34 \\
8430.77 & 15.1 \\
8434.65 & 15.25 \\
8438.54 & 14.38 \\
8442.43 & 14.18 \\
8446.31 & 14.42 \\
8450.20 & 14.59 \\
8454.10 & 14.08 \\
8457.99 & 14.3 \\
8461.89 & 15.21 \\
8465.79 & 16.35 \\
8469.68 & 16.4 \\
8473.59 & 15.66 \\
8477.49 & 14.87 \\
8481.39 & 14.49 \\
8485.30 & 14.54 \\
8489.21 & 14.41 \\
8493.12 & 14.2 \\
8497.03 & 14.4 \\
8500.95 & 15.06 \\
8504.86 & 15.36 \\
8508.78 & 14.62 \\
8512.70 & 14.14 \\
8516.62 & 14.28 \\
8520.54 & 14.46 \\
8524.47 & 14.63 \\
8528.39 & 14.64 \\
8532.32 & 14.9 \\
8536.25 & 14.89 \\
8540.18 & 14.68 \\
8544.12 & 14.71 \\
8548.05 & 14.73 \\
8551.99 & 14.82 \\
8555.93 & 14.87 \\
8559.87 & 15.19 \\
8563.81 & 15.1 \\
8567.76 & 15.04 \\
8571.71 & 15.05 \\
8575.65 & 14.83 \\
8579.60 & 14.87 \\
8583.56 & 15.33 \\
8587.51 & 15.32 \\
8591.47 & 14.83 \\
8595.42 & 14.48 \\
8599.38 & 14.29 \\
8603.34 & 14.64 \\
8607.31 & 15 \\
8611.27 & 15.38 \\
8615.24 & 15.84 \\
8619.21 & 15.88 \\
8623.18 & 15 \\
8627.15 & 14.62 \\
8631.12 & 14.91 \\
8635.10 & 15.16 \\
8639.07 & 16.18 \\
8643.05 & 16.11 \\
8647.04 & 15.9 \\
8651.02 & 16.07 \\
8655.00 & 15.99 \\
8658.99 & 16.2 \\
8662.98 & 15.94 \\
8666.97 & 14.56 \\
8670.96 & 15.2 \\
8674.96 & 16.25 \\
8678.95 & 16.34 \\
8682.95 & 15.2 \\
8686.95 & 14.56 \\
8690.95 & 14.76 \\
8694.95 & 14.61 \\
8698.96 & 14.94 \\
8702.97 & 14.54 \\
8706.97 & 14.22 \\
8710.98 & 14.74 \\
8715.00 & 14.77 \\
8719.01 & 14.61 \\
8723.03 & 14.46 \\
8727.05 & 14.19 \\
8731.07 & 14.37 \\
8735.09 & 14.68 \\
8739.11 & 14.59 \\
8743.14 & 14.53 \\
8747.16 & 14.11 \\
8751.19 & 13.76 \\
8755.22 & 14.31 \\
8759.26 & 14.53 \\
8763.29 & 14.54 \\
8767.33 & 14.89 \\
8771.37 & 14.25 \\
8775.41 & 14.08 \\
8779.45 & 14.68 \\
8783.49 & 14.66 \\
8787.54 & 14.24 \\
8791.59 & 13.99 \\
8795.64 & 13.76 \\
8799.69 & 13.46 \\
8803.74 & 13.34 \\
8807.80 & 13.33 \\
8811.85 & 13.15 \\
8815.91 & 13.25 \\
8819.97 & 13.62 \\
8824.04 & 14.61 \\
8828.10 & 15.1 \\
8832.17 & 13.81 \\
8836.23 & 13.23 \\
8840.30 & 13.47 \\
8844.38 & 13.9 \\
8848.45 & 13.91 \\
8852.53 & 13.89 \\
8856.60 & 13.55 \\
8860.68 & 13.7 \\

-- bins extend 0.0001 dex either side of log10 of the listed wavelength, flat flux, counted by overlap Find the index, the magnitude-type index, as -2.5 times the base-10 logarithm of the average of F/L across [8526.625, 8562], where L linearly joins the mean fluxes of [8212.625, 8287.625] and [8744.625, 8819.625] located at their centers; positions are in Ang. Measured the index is -0.08 mag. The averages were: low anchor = 13.5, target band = 14.8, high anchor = 14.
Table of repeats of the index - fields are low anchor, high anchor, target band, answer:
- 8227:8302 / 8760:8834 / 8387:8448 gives -0.10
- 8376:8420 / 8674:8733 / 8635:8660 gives -0.08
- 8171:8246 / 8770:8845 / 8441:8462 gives -0.05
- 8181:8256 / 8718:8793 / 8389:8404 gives -0.13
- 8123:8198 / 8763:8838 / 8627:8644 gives -0.11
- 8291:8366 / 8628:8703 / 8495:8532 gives 0.02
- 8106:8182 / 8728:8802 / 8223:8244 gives 0.05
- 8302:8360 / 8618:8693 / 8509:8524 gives 0.04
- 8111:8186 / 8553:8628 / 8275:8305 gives 0.01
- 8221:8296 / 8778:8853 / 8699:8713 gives -0.06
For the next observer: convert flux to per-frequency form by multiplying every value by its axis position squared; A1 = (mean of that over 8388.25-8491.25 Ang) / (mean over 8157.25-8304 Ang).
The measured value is 1.15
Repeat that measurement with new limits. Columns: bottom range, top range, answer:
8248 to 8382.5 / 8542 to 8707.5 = 1.18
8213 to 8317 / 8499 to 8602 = 1.16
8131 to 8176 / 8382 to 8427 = 1.15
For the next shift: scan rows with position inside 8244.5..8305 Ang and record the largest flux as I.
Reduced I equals 14.7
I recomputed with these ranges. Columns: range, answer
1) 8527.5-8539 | 14.9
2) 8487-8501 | 15.06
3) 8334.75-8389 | 15.28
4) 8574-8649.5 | 16.18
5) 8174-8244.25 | 14.38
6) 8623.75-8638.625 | 15.16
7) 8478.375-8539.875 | 15.36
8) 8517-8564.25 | 15.19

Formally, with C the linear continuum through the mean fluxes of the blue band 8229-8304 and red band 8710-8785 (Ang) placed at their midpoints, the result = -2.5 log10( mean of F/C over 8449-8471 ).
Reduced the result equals -0.088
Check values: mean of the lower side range 13.6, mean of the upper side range 14.5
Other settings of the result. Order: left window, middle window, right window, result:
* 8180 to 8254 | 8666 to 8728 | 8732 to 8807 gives -0.055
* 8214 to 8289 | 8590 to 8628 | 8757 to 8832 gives -0.084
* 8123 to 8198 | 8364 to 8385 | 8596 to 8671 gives 0.072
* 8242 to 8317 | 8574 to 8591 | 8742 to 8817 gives -0.087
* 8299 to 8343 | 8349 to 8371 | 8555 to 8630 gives 0.062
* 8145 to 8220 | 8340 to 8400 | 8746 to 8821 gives -0.025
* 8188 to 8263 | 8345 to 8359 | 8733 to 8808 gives -0.033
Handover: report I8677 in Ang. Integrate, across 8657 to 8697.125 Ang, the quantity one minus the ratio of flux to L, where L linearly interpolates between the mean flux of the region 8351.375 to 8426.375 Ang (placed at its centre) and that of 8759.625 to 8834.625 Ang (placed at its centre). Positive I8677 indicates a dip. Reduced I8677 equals -3.3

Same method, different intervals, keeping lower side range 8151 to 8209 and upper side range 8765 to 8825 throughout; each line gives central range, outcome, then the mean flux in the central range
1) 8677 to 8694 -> -1.54 Ang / 15.2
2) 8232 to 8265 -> 1.92 Ang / 13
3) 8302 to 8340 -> -1.03 Ang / 14.2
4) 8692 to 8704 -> -0.68 Ang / 14.7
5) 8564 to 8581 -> -1.32 Ang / 15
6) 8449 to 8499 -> -3.69 Ang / 14.9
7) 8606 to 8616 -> -1.07 Ang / 15.4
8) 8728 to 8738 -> -0.41 Ang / 14.5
